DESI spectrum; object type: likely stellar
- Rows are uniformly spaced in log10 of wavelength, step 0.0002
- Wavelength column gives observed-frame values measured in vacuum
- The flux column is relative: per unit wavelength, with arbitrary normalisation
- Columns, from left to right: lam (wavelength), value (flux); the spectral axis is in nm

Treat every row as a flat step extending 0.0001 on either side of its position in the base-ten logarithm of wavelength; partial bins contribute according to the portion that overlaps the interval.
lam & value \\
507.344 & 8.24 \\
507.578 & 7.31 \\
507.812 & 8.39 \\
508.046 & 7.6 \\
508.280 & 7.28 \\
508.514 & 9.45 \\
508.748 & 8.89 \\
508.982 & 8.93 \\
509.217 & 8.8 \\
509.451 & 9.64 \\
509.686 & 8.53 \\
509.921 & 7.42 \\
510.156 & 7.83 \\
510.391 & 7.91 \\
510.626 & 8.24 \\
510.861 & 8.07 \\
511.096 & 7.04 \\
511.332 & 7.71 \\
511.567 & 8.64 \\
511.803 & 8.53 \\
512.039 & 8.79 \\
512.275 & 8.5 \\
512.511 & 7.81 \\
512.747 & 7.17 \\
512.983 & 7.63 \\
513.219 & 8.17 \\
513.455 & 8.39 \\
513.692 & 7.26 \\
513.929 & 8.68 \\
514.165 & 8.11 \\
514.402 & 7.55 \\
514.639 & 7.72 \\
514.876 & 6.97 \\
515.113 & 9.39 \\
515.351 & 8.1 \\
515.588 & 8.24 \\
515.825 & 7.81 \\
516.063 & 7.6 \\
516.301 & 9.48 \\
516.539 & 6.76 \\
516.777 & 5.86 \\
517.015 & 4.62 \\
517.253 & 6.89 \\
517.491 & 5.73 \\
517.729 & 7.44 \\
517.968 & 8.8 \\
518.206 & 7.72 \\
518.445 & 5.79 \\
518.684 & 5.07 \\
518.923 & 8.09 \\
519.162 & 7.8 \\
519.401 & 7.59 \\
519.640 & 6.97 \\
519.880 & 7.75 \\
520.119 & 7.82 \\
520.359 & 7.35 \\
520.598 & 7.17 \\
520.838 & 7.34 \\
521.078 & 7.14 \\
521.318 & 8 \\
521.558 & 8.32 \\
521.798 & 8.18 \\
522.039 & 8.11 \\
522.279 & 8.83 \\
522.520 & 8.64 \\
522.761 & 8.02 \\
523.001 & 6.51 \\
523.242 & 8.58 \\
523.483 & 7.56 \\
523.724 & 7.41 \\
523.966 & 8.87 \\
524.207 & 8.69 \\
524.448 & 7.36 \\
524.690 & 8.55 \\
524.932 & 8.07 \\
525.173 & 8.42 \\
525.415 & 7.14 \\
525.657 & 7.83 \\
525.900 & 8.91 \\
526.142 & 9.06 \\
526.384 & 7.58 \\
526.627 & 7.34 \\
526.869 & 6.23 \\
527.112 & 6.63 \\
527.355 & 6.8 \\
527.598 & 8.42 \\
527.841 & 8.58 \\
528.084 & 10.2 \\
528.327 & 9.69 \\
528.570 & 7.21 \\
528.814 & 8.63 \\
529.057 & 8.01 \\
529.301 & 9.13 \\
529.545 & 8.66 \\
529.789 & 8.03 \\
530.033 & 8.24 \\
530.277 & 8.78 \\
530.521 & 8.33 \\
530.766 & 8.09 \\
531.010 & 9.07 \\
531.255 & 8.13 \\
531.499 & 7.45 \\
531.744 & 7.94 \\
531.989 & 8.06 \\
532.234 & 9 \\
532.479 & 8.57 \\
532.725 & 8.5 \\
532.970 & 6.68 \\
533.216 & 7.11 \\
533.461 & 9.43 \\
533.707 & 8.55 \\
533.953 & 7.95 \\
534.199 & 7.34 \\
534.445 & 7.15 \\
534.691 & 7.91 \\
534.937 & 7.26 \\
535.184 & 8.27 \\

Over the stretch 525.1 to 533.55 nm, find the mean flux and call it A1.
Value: 8.16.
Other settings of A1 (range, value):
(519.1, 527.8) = 7.81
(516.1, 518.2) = 7.02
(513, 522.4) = 7.55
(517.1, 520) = 7.11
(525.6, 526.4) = 8.48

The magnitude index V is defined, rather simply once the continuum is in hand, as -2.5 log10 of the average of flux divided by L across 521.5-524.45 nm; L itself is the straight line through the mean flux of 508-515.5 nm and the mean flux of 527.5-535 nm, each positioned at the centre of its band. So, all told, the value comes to 0.01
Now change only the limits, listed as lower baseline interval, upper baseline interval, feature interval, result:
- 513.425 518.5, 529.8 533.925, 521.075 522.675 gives -0.064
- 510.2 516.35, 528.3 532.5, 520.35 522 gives 0.068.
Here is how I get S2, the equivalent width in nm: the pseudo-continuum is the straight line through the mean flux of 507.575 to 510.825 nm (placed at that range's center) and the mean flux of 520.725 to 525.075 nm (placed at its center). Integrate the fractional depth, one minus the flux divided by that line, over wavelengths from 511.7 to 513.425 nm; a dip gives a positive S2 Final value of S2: 0.03 nm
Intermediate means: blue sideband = 8.33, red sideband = 8.01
